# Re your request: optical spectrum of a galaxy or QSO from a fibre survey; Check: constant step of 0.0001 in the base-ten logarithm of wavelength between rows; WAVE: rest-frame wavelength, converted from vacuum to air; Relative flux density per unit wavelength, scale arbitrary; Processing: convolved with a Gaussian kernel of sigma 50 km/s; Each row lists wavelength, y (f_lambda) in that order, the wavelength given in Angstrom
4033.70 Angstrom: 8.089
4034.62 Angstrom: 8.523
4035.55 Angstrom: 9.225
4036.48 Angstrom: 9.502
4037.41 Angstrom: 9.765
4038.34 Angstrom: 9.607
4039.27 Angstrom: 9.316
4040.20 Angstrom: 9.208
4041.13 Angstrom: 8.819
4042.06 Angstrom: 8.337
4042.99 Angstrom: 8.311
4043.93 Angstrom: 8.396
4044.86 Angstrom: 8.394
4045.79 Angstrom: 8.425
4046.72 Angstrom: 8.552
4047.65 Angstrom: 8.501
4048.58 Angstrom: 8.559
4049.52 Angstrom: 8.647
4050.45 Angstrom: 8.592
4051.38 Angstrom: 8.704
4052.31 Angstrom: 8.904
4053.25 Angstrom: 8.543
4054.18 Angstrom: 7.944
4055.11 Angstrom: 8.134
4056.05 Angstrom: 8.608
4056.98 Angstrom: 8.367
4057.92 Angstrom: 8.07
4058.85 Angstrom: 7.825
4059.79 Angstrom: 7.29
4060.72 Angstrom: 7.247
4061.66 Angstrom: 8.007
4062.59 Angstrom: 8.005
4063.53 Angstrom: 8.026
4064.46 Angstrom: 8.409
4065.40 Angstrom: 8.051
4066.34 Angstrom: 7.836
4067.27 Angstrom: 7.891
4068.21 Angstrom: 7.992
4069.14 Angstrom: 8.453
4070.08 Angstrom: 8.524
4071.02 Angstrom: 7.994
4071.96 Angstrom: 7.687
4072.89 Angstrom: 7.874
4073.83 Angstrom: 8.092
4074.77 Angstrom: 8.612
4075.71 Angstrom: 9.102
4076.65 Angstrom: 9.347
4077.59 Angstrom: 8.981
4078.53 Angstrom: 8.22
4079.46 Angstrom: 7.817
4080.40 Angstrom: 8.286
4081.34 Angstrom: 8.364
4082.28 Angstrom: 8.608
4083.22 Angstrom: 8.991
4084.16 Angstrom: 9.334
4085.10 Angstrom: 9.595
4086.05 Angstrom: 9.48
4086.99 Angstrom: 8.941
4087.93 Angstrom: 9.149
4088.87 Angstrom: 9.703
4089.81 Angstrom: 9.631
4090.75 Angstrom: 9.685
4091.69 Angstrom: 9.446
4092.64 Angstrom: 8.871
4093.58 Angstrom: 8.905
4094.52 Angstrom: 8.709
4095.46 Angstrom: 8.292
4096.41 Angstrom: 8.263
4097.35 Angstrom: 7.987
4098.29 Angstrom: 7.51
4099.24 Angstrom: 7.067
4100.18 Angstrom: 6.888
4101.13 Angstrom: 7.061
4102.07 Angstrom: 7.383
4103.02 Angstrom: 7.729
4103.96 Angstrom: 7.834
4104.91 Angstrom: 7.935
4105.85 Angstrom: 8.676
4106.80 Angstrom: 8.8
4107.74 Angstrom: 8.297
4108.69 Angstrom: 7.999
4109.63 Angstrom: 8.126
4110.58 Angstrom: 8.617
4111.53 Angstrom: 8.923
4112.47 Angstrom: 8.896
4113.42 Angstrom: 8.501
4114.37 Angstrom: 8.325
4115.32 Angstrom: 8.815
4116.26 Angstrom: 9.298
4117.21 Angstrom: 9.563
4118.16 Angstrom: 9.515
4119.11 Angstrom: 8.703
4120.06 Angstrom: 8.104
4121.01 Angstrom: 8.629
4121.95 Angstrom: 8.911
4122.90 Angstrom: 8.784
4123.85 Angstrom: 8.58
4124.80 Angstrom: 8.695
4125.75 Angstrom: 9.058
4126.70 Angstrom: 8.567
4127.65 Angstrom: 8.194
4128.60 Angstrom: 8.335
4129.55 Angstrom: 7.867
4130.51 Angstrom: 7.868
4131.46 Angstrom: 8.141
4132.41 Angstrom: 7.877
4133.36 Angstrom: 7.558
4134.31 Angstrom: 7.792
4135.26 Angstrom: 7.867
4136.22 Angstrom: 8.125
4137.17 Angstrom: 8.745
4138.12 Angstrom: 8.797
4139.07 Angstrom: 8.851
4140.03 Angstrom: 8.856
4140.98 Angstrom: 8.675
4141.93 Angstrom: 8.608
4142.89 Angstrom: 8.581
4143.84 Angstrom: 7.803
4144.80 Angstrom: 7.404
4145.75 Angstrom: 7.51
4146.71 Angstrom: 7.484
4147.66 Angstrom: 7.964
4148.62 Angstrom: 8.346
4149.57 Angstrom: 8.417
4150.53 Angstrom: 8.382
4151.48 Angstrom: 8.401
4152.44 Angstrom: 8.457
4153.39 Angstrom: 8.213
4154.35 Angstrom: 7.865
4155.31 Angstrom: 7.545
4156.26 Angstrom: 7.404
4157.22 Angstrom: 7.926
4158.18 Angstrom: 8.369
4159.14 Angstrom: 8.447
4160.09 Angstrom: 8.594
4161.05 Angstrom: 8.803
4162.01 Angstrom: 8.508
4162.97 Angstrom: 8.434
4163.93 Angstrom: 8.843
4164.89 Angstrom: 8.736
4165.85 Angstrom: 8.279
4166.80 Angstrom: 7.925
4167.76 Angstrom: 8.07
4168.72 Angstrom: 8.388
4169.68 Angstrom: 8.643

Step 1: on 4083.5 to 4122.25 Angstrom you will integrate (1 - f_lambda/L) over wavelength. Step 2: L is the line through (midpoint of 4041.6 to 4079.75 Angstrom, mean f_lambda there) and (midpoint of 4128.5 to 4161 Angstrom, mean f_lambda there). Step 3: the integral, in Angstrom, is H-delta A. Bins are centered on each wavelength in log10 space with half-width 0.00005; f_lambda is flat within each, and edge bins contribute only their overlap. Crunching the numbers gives -1.75 Angstrom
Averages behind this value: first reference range 8.28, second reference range 8.16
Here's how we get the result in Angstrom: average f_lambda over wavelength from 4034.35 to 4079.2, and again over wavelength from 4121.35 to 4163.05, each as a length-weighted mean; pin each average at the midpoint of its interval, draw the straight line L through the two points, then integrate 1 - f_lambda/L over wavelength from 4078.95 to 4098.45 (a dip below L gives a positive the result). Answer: -1.12 Angstrom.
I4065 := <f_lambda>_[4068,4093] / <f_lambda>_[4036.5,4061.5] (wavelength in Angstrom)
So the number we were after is 1.03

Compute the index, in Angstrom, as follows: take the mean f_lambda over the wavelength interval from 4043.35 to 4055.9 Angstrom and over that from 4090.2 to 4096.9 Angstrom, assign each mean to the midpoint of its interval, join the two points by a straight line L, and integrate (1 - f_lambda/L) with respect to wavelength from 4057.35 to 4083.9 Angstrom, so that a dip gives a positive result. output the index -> 1.4 Angstrom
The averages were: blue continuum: 8.48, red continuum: 8.89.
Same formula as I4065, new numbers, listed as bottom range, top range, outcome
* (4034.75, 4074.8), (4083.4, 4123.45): 1.02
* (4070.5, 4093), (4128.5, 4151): 0.92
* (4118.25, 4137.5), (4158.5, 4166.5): 1.03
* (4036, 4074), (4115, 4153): 1.00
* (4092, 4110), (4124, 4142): 1.04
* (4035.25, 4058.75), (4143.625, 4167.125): 0.94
